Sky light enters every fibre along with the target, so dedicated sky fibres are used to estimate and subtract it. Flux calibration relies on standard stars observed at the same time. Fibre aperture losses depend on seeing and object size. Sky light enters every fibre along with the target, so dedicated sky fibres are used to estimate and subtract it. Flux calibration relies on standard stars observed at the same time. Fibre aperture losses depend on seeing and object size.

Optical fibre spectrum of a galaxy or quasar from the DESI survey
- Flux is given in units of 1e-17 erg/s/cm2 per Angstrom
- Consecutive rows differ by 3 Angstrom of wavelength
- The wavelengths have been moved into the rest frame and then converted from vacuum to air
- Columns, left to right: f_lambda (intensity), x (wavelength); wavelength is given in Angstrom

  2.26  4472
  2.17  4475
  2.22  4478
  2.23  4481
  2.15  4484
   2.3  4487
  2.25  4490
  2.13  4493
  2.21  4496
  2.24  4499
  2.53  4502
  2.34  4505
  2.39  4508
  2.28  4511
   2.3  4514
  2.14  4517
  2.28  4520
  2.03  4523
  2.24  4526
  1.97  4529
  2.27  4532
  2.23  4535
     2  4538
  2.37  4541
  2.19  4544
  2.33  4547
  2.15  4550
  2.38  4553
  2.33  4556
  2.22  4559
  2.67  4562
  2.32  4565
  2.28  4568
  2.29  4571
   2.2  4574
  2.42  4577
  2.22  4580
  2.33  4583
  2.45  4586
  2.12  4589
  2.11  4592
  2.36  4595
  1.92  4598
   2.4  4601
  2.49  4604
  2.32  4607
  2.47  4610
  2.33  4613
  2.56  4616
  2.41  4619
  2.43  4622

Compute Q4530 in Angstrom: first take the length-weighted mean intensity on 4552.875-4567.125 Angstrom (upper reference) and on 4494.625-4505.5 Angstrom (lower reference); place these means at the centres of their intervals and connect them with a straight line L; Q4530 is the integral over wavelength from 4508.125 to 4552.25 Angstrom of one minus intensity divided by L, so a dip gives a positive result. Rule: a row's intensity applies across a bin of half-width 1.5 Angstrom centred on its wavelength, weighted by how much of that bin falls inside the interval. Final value 2.8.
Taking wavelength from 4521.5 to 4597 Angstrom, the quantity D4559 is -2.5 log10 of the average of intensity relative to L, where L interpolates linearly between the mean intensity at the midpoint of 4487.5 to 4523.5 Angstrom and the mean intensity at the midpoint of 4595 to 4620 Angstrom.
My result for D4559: 0.029 mag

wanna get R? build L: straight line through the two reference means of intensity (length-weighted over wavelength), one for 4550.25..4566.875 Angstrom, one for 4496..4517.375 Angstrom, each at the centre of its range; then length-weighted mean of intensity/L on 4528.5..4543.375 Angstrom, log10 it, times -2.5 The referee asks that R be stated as 0.08 mag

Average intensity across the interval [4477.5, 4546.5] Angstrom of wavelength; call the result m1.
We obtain 2.23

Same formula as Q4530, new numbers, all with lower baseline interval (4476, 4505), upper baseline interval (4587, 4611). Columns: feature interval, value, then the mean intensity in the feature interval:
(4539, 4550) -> 0.00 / 2.26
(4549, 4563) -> -0.49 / 2.35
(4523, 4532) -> 0.56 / 2.12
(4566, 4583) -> -0.14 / 2.29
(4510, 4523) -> 0.20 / 2.22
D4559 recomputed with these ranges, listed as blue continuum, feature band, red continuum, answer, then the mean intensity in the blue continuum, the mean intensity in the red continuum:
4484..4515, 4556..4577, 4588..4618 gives -0.01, 2.29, 2.31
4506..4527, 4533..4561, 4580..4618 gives 0.01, 2.24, 2.32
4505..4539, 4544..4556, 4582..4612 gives -0.02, 2.2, 2.3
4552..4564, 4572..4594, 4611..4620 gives 0.07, 2.4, 2.44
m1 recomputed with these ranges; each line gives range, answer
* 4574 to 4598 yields 2.26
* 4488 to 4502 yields 2.25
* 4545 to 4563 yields 2.33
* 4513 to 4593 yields 2.25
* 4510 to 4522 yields 2.24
